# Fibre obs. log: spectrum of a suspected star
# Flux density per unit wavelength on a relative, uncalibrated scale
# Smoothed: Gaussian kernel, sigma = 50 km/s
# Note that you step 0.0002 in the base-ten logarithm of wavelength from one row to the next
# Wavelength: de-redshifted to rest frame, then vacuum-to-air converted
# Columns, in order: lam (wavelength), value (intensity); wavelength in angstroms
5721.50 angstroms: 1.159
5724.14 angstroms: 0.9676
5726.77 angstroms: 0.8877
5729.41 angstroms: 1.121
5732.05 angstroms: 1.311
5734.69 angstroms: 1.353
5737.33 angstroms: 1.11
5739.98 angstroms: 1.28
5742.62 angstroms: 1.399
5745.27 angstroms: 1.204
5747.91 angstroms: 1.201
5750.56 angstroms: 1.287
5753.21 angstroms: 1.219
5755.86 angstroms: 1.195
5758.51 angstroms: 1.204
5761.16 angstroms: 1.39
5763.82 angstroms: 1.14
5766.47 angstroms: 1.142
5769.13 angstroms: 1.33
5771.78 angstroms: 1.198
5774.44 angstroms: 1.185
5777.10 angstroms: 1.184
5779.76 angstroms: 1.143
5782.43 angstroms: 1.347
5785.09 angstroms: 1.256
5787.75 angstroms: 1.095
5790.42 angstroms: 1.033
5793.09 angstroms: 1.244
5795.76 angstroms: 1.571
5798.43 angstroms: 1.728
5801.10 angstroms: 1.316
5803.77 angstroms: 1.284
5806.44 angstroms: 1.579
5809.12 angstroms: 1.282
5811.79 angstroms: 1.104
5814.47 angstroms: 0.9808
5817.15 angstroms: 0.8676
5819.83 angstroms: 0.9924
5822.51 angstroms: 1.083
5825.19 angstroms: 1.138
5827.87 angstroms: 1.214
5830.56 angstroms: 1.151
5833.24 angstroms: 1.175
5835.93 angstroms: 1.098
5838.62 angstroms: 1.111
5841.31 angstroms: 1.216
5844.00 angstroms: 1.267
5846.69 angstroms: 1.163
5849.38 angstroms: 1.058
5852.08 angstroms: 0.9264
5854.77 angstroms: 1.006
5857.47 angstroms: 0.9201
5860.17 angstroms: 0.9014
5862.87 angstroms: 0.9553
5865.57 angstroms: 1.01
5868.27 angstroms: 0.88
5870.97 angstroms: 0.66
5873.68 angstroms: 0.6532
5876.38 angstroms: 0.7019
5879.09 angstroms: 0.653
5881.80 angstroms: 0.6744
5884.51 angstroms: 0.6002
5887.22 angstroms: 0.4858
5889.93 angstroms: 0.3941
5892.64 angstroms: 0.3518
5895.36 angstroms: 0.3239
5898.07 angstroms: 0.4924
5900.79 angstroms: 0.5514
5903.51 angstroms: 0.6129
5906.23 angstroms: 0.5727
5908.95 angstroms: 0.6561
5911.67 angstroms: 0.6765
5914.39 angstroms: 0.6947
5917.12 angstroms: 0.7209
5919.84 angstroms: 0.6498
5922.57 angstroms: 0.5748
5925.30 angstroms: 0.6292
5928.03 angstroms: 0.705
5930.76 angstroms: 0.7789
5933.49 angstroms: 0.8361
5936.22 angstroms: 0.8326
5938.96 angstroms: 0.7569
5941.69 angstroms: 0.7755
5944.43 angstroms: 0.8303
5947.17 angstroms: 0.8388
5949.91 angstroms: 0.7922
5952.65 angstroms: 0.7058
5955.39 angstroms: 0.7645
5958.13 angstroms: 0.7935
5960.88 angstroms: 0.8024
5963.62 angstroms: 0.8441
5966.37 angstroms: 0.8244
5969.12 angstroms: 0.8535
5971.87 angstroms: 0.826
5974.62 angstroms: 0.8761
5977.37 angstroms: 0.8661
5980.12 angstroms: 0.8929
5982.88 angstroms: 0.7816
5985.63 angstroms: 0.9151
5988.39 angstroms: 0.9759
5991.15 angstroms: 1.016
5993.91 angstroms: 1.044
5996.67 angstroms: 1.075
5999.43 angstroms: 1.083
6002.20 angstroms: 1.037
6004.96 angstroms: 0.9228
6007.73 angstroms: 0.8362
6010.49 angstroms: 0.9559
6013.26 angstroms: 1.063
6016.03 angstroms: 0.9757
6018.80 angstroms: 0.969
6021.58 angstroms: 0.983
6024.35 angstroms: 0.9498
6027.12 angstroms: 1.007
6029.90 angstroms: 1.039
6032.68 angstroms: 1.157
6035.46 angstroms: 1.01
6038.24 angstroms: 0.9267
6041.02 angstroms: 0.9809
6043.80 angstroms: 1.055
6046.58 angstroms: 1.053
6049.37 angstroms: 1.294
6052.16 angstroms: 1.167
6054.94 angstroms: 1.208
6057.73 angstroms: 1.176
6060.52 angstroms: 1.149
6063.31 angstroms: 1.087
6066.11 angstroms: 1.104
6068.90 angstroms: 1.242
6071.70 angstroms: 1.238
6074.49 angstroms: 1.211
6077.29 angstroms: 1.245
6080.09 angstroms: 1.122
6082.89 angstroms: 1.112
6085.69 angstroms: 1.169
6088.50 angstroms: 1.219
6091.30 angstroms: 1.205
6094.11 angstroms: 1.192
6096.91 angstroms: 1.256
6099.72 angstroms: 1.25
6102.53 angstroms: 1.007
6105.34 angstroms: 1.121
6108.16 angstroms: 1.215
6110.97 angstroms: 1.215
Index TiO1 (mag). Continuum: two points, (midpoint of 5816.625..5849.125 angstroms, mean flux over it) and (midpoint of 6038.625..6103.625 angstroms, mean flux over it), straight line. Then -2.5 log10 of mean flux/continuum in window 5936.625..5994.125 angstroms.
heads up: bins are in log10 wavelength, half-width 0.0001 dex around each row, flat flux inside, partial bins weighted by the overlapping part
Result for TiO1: 0.334 mag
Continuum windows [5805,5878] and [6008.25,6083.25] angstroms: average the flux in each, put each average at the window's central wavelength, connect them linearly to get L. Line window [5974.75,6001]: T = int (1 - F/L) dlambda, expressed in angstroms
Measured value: 2.9 angstroms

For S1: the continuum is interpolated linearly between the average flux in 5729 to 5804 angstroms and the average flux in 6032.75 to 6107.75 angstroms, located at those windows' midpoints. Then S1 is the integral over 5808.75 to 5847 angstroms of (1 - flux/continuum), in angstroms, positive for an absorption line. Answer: 3.7 angstroms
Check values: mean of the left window 1.26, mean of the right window 1.15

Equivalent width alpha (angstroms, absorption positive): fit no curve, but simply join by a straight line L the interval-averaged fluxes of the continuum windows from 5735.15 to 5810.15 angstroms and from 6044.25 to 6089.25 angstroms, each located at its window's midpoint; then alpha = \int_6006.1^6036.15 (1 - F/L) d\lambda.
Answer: 4.9 angstroms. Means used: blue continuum 1.27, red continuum 1.17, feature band 0.994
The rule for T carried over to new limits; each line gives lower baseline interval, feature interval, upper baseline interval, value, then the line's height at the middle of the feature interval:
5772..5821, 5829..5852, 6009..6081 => 1.23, 1.21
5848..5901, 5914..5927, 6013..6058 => 2.54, 0.811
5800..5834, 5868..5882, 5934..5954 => 4.26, 0.995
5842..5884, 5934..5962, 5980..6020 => 4.51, 0.942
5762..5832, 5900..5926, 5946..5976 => 8.20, 0.93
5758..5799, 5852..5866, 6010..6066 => 2.85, 1.2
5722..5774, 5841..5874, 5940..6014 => 2.59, 1.05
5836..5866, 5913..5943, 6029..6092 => 9.98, 1.08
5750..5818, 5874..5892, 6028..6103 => 9.38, 1.21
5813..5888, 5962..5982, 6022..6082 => 3.75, 1.05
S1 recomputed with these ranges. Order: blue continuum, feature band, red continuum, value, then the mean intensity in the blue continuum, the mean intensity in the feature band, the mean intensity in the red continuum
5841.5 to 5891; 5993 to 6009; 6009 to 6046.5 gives -0.34 angstroms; 0.839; 0.999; 1.01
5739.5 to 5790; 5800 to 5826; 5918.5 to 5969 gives -1.34 angstroms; 1.23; 1.16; 0.765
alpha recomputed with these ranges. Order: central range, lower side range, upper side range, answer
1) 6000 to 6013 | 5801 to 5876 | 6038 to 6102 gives 2.0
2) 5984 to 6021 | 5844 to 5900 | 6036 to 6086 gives 1.1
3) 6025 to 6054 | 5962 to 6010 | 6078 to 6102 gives -0.3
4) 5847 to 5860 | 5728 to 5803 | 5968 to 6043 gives 1.9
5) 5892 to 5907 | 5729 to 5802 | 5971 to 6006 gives 8.2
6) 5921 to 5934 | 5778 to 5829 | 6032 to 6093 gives 5.4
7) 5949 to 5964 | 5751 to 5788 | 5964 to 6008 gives 2.9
